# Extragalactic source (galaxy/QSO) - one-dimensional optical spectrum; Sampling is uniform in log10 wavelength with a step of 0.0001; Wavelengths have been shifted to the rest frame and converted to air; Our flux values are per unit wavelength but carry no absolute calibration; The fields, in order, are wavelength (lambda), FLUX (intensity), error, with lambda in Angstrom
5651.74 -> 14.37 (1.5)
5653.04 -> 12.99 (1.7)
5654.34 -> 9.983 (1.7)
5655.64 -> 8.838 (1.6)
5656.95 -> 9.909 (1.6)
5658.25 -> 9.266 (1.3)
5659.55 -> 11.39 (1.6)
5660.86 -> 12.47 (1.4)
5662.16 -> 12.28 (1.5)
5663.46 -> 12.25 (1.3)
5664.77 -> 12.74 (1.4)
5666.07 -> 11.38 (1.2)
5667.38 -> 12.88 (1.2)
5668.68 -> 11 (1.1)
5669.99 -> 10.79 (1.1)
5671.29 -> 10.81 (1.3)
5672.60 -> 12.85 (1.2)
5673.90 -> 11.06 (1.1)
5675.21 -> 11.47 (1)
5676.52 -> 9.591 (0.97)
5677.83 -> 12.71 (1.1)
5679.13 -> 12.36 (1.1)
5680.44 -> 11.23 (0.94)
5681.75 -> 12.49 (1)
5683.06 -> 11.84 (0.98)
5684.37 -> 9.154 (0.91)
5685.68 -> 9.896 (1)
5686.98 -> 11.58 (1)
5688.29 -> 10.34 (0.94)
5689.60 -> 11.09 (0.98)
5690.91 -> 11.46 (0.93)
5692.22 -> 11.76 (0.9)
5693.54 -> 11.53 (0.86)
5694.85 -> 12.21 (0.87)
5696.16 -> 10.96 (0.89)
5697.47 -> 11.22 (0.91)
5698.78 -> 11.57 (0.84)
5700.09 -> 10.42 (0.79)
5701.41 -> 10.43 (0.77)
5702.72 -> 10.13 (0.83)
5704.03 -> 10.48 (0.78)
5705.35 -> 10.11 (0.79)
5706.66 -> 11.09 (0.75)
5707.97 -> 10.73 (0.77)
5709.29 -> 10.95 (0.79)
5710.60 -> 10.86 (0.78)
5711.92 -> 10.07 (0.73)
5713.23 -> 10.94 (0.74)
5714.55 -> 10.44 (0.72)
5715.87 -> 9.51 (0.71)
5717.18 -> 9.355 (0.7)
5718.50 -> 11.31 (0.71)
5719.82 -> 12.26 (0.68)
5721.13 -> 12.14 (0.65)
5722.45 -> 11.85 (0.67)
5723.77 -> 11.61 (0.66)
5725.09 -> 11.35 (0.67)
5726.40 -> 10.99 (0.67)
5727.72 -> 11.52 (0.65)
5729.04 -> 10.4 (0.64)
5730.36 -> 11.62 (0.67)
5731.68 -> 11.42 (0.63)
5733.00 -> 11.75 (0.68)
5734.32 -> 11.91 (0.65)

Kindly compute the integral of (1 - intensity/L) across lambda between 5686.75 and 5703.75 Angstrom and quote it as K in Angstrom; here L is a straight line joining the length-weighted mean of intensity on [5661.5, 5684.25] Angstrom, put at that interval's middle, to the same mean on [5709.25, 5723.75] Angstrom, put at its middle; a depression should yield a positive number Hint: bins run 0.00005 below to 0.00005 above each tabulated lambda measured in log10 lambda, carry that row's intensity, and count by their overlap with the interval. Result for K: 0.3 Angstrom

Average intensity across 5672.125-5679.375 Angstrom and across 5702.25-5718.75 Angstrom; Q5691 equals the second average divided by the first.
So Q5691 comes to 0.9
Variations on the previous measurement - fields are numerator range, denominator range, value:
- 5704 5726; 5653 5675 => 0.96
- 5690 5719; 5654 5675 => 0.96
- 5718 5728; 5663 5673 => 0.99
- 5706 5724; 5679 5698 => 0.97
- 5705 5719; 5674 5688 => 0.94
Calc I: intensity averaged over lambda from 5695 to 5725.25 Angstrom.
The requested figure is 10.9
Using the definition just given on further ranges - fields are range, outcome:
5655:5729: 11.1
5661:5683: 11.8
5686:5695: 11.3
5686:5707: 11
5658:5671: 11.7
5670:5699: 11.3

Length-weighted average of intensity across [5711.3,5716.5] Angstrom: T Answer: 10.2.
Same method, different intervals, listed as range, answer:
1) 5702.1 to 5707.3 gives 10.5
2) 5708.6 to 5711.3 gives 10.9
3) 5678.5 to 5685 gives 11.4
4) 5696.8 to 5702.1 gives 10.9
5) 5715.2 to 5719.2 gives 10.1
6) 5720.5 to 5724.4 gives 11.9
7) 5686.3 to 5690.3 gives 11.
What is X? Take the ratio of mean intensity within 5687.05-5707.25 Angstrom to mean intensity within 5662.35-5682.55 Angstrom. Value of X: 0.94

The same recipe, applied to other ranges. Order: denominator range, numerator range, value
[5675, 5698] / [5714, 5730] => 0.98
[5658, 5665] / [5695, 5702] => 0.93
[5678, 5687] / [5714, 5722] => 0.96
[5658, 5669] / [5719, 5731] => 0.97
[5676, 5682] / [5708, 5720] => 0.91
